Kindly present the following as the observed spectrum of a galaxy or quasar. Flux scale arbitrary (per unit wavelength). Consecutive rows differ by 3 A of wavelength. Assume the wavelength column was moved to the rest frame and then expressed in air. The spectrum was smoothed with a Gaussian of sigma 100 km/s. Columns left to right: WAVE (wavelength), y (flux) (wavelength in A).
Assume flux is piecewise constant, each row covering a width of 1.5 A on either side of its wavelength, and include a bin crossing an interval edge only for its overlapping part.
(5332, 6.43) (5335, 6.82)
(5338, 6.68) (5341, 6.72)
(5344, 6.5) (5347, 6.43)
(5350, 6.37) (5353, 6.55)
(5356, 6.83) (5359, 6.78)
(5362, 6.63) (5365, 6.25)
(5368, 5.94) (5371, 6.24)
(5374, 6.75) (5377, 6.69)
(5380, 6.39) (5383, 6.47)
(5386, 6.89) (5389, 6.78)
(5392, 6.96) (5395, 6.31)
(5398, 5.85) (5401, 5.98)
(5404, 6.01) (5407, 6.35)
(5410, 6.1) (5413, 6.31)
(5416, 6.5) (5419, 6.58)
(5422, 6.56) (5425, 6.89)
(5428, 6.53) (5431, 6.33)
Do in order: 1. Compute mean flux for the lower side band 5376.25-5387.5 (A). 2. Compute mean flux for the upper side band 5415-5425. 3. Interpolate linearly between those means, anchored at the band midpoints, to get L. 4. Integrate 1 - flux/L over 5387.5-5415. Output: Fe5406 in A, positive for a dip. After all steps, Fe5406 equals 1.3 A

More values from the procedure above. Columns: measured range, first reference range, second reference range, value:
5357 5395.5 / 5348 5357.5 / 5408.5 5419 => -0.4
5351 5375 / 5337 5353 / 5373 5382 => 0.3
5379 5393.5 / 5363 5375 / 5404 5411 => -1.1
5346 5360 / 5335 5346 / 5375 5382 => 0.1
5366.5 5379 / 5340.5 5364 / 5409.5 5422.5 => 0.2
